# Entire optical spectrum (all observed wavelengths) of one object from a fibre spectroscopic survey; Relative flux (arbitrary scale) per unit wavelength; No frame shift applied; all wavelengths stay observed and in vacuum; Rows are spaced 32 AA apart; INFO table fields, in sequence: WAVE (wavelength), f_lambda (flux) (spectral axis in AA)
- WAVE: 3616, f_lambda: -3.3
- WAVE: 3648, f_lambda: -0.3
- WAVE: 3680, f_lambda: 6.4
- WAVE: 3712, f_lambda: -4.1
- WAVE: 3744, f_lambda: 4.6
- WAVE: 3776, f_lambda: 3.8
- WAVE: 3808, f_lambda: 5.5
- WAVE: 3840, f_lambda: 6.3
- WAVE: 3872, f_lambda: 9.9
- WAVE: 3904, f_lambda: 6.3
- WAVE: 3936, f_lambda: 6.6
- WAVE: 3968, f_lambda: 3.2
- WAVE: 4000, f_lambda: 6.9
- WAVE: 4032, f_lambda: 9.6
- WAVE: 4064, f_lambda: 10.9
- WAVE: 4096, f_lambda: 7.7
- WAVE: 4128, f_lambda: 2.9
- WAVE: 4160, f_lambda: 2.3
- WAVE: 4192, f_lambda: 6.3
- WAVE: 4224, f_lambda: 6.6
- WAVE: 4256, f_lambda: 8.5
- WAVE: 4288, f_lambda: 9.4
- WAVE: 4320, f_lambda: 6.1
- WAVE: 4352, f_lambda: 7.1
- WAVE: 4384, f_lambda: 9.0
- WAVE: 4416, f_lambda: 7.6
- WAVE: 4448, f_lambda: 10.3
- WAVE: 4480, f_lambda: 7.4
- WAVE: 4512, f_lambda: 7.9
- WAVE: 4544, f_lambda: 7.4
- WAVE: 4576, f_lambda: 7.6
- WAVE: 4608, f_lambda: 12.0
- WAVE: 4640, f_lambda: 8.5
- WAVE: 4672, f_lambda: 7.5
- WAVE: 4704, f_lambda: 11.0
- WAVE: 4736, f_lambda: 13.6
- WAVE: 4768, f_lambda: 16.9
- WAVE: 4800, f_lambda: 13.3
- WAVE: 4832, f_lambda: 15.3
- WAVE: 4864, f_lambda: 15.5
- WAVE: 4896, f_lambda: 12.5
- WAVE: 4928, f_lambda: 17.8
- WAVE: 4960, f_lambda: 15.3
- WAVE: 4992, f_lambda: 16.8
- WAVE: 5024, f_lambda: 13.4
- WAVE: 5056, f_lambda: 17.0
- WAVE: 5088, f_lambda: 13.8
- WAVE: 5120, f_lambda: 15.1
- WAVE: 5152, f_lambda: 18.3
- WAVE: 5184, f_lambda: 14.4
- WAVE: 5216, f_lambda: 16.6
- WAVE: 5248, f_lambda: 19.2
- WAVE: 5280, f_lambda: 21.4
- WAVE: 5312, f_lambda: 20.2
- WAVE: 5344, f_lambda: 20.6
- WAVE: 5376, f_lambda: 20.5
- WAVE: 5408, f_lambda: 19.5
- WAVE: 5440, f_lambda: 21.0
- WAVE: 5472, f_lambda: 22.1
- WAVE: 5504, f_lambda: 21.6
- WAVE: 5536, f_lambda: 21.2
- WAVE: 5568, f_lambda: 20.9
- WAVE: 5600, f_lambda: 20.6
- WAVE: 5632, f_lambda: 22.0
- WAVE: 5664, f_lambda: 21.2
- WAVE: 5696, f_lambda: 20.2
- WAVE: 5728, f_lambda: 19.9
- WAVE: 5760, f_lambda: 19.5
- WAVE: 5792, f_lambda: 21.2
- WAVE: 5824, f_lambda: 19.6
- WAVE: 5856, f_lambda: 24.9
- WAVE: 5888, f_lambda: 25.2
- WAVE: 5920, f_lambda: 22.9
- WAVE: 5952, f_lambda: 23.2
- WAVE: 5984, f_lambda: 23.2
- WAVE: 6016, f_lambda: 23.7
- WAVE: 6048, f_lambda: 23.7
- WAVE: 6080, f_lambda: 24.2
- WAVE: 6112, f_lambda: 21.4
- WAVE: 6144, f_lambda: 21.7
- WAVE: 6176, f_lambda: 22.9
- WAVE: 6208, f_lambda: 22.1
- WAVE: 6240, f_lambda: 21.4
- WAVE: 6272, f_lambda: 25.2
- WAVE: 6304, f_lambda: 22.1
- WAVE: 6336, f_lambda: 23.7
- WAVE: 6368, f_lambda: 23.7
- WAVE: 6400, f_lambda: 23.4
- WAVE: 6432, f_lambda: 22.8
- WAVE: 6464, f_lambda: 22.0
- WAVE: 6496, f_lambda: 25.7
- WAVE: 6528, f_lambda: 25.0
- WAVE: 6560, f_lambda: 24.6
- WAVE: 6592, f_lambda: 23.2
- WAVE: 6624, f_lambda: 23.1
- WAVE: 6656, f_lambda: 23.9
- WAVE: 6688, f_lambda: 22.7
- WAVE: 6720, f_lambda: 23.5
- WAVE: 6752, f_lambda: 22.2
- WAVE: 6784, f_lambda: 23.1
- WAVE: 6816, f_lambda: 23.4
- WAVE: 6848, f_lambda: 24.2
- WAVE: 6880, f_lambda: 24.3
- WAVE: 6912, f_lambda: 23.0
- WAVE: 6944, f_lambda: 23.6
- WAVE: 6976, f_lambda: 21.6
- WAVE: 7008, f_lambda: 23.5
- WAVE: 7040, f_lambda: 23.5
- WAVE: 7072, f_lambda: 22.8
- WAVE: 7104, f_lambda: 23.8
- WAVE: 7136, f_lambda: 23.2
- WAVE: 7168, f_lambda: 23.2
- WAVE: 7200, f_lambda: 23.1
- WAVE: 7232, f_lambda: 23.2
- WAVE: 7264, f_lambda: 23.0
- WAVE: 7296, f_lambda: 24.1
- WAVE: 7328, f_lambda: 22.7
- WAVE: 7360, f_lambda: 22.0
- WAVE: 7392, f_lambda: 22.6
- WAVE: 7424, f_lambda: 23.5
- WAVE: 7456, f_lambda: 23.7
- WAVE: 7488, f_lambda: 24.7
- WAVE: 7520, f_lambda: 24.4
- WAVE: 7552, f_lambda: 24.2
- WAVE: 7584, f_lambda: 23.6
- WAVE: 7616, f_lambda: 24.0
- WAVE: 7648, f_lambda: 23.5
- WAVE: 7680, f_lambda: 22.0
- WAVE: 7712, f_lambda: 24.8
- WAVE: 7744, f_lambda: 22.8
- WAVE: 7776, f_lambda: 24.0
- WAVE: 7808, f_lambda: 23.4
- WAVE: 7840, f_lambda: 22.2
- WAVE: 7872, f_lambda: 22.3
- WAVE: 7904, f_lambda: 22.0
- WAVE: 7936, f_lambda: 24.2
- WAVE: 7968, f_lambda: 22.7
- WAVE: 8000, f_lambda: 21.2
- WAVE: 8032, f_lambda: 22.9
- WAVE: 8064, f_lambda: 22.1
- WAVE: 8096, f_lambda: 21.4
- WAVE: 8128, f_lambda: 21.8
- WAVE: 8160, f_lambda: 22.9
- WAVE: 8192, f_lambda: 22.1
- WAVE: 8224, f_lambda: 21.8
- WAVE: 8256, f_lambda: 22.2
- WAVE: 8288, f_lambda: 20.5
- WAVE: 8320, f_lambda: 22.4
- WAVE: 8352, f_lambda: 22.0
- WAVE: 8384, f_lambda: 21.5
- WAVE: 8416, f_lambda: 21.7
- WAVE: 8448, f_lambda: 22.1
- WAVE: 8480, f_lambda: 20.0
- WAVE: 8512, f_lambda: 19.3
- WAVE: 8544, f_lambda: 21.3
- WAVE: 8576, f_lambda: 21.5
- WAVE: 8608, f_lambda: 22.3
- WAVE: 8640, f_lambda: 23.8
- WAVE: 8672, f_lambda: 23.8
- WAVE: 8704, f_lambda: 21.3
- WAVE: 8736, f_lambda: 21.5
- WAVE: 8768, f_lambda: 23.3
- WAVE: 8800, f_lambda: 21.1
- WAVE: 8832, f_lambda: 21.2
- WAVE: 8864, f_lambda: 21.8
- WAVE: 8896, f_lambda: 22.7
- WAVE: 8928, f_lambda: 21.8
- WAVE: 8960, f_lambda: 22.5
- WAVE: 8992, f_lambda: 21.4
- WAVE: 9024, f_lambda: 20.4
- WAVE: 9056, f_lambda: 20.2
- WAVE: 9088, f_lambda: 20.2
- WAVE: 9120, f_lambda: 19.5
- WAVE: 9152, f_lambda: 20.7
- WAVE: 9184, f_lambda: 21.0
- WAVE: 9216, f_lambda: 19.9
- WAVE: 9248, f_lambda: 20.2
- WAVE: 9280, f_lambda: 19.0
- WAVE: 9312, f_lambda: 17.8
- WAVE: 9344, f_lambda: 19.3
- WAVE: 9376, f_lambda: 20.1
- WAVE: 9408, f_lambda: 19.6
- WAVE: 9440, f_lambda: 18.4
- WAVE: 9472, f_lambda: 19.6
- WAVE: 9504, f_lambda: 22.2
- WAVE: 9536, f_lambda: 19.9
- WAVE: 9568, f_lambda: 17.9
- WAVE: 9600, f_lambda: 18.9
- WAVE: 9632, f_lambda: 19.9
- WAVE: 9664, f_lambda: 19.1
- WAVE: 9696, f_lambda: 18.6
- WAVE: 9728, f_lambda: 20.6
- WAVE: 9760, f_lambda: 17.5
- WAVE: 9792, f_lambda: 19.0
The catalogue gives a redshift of 0.182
